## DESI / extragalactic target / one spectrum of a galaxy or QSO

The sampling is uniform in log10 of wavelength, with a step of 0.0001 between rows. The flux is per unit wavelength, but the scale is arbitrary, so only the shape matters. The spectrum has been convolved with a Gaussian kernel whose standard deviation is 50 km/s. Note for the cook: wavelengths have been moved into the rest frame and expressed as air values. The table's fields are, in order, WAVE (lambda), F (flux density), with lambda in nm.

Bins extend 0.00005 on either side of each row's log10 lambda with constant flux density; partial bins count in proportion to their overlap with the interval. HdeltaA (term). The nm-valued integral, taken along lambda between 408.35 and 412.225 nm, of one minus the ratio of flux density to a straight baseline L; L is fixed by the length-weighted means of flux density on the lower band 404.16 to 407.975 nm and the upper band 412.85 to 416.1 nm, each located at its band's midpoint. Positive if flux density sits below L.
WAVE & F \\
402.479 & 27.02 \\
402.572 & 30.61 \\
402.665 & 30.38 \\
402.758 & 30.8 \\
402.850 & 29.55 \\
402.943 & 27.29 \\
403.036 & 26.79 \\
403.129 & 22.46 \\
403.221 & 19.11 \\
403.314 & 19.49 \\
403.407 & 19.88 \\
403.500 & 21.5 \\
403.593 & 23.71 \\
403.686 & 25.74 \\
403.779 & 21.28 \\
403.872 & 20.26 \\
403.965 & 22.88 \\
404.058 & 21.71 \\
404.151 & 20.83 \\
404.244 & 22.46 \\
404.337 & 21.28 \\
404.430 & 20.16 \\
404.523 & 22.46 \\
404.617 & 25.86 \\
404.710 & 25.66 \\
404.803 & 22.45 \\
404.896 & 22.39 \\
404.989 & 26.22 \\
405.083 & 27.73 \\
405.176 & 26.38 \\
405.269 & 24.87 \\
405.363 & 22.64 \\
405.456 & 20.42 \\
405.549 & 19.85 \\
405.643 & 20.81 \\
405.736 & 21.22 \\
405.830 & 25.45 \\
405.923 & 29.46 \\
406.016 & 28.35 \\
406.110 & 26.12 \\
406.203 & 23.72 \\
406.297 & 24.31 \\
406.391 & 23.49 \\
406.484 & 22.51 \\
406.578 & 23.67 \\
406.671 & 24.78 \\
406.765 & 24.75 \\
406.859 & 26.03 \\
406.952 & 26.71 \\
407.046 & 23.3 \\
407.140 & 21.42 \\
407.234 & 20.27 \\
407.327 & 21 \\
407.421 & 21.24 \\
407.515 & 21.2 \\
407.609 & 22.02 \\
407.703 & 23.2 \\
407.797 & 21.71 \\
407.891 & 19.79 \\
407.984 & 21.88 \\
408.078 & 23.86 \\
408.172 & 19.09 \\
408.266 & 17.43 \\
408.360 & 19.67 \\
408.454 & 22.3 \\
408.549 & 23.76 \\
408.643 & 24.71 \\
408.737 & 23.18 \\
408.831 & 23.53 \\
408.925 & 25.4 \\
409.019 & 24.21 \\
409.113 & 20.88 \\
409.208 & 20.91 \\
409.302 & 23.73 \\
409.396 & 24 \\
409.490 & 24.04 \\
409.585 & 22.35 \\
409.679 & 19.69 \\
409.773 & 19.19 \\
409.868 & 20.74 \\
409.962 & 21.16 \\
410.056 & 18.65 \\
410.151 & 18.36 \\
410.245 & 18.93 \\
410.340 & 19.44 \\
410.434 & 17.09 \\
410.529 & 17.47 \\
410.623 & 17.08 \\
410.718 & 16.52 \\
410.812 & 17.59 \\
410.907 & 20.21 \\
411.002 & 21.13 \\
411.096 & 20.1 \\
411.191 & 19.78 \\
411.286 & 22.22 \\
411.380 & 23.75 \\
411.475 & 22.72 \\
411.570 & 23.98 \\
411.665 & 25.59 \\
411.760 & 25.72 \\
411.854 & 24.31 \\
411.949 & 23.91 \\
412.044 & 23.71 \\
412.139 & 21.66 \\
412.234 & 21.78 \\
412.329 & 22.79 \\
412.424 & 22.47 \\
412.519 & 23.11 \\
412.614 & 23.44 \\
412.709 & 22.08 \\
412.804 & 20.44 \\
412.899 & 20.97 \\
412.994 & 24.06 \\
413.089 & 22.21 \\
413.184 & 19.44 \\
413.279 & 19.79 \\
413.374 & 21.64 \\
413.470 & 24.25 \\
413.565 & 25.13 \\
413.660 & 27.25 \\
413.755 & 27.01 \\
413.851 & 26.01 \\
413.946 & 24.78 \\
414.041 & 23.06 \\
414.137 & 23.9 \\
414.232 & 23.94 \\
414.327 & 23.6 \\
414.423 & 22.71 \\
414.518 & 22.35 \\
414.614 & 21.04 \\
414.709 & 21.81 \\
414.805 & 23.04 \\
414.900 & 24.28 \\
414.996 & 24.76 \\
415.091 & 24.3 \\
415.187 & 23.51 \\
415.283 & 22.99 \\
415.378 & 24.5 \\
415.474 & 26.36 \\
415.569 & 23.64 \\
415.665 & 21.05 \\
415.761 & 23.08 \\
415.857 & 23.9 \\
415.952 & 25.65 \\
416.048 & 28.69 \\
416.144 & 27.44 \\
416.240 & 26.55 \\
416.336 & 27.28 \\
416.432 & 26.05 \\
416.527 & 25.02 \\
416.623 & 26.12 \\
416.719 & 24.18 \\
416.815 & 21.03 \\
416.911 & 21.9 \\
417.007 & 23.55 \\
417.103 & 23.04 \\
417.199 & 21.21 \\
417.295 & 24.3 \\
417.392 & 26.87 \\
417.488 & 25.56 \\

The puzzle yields 0.32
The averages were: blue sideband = 23.4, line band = 21.6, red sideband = 23.7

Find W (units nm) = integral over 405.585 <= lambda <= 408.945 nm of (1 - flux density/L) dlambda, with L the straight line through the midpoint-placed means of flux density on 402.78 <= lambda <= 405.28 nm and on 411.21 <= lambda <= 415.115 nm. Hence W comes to 0.04 nm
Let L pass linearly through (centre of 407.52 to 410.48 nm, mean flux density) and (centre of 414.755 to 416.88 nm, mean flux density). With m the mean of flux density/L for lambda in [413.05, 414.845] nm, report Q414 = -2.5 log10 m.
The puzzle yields 0.02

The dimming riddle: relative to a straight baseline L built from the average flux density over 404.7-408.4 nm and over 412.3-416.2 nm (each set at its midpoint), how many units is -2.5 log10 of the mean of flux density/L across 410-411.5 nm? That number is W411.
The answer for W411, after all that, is 0.20 mag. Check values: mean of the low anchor 23.2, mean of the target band 19.4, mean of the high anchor 23.6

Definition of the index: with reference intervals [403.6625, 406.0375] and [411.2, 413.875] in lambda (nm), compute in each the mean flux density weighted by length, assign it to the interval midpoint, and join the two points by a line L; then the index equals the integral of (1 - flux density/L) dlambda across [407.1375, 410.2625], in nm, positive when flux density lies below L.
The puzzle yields 0.22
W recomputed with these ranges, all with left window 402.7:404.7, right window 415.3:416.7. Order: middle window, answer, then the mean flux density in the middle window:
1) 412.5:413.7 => 0.11 nm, 22.6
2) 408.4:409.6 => 0.04 nm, 23.3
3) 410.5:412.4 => 0.22 nm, 21.7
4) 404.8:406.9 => -0.06 nm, 24.3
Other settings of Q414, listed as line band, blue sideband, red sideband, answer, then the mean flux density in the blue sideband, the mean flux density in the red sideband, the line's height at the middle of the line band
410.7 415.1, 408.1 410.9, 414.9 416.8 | 0.008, 20.7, 24.9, 23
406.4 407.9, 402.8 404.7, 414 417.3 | 0.016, 22.8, 24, 23.1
